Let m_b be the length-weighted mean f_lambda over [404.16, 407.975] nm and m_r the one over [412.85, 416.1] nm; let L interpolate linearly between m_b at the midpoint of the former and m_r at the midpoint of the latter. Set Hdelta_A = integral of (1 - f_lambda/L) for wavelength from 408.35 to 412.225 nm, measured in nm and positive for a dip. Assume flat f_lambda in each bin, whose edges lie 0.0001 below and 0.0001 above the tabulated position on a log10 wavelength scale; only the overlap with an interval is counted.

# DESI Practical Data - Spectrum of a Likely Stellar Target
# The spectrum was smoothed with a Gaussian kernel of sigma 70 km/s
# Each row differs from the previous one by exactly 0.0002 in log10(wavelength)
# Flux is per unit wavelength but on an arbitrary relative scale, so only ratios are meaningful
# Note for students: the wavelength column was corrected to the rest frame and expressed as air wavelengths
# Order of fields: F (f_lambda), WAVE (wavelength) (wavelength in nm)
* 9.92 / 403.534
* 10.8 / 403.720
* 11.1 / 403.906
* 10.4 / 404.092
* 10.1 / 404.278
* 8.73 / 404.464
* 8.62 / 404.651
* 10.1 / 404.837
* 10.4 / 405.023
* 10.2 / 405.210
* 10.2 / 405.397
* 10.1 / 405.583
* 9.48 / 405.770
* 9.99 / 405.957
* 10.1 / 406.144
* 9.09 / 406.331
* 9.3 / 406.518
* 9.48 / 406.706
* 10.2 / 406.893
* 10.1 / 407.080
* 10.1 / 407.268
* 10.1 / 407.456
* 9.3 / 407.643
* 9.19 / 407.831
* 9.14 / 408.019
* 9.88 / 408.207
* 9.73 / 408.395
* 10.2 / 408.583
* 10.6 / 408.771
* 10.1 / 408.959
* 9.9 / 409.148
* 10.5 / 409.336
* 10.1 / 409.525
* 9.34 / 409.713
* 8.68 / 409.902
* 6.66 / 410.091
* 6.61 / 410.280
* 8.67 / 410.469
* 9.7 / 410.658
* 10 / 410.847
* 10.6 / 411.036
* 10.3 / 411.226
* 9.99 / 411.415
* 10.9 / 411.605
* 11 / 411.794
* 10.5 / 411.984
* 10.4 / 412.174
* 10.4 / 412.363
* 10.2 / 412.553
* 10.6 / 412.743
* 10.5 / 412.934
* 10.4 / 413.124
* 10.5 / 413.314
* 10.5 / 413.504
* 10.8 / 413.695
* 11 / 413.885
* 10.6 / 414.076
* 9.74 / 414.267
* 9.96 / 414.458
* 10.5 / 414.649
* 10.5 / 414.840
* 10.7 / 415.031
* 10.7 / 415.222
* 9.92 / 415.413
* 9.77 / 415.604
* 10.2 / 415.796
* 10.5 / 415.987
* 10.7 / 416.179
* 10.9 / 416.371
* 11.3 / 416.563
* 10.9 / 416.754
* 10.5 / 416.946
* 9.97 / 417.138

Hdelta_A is 0.13 nm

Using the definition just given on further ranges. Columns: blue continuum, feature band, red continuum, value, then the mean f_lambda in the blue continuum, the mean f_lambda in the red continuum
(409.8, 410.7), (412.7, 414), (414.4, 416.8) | -0.16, 7.97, 10.5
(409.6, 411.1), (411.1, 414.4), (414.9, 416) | -0.35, 8.77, 10.3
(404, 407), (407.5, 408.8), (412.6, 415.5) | 0.04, 9.78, 10.5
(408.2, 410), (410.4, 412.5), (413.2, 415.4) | -0.02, 9.9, 10.5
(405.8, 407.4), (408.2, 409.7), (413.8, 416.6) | -0.02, 9.79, 10.4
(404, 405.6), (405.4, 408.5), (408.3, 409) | 0.10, 9.86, 10.2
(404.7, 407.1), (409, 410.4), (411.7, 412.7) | 0.19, 9.88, 10.5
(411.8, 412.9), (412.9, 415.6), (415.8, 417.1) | 0.04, 10.5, 10.7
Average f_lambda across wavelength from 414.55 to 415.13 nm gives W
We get 10.6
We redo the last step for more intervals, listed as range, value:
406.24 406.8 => 9.29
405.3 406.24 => 9.97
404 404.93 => 9.59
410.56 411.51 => 10.1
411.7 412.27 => 10.6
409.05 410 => 9.69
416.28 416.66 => 11.1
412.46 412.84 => 10.4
